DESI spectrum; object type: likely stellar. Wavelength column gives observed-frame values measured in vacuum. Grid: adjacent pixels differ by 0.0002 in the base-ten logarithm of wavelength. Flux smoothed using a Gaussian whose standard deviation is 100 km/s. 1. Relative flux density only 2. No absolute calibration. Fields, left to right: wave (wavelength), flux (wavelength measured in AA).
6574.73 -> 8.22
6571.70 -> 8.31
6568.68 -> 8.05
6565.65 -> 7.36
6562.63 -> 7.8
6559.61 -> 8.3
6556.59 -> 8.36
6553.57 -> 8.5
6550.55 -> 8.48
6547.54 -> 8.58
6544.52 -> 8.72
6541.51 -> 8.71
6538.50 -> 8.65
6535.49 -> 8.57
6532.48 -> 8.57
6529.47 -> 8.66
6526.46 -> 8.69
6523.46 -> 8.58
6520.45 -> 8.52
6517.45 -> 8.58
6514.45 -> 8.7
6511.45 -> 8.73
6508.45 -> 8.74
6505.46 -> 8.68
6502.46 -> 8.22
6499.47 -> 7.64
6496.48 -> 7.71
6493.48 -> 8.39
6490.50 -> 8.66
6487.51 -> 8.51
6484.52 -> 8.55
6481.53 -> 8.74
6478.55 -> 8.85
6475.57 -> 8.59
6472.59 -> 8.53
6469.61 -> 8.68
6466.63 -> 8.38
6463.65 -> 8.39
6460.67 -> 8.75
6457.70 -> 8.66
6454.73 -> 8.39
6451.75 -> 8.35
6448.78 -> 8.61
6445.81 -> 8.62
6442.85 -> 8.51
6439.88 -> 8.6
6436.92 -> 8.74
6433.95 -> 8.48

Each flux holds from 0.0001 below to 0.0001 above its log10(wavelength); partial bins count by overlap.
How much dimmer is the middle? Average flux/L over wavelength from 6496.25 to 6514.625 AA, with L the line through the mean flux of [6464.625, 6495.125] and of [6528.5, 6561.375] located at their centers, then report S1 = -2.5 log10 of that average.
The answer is 0.026 mag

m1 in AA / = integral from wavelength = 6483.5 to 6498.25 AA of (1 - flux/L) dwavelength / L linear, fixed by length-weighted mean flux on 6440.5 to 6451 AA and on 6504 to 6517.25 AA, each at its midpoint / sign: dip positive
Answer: 0.5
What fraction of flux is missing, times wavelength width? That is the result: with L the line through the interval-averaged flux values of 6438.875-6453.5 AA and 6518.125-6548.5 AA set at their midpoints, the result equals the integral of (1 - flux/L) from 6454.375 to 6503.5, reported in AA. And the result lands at 0.64 AA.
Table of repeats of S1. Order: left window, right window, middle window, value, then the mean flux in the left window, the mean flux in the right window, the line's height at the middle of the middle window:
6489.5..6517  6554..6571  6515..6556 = -0.05 mag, 8.39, 8.02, 8.19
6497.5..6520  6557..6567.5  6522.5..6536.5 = -0.05 mag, 8.46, 7.88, 8.24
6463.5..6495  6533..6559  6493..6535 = 0.01 mag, 8.58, 8.56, 8.57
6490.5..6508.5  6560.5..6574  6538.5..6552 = -0.08 mag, 8.23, 7.92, 8.02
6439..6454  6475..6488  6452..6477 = 0.01 mag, 8.53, 8.66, 8.6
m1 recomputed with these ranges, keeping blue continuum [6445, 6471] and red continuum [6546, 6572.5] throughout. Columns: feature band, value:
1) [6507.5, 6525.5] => -0.66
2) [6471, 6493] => -0.45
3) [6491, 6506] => 0.48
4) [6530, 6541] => -0.45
